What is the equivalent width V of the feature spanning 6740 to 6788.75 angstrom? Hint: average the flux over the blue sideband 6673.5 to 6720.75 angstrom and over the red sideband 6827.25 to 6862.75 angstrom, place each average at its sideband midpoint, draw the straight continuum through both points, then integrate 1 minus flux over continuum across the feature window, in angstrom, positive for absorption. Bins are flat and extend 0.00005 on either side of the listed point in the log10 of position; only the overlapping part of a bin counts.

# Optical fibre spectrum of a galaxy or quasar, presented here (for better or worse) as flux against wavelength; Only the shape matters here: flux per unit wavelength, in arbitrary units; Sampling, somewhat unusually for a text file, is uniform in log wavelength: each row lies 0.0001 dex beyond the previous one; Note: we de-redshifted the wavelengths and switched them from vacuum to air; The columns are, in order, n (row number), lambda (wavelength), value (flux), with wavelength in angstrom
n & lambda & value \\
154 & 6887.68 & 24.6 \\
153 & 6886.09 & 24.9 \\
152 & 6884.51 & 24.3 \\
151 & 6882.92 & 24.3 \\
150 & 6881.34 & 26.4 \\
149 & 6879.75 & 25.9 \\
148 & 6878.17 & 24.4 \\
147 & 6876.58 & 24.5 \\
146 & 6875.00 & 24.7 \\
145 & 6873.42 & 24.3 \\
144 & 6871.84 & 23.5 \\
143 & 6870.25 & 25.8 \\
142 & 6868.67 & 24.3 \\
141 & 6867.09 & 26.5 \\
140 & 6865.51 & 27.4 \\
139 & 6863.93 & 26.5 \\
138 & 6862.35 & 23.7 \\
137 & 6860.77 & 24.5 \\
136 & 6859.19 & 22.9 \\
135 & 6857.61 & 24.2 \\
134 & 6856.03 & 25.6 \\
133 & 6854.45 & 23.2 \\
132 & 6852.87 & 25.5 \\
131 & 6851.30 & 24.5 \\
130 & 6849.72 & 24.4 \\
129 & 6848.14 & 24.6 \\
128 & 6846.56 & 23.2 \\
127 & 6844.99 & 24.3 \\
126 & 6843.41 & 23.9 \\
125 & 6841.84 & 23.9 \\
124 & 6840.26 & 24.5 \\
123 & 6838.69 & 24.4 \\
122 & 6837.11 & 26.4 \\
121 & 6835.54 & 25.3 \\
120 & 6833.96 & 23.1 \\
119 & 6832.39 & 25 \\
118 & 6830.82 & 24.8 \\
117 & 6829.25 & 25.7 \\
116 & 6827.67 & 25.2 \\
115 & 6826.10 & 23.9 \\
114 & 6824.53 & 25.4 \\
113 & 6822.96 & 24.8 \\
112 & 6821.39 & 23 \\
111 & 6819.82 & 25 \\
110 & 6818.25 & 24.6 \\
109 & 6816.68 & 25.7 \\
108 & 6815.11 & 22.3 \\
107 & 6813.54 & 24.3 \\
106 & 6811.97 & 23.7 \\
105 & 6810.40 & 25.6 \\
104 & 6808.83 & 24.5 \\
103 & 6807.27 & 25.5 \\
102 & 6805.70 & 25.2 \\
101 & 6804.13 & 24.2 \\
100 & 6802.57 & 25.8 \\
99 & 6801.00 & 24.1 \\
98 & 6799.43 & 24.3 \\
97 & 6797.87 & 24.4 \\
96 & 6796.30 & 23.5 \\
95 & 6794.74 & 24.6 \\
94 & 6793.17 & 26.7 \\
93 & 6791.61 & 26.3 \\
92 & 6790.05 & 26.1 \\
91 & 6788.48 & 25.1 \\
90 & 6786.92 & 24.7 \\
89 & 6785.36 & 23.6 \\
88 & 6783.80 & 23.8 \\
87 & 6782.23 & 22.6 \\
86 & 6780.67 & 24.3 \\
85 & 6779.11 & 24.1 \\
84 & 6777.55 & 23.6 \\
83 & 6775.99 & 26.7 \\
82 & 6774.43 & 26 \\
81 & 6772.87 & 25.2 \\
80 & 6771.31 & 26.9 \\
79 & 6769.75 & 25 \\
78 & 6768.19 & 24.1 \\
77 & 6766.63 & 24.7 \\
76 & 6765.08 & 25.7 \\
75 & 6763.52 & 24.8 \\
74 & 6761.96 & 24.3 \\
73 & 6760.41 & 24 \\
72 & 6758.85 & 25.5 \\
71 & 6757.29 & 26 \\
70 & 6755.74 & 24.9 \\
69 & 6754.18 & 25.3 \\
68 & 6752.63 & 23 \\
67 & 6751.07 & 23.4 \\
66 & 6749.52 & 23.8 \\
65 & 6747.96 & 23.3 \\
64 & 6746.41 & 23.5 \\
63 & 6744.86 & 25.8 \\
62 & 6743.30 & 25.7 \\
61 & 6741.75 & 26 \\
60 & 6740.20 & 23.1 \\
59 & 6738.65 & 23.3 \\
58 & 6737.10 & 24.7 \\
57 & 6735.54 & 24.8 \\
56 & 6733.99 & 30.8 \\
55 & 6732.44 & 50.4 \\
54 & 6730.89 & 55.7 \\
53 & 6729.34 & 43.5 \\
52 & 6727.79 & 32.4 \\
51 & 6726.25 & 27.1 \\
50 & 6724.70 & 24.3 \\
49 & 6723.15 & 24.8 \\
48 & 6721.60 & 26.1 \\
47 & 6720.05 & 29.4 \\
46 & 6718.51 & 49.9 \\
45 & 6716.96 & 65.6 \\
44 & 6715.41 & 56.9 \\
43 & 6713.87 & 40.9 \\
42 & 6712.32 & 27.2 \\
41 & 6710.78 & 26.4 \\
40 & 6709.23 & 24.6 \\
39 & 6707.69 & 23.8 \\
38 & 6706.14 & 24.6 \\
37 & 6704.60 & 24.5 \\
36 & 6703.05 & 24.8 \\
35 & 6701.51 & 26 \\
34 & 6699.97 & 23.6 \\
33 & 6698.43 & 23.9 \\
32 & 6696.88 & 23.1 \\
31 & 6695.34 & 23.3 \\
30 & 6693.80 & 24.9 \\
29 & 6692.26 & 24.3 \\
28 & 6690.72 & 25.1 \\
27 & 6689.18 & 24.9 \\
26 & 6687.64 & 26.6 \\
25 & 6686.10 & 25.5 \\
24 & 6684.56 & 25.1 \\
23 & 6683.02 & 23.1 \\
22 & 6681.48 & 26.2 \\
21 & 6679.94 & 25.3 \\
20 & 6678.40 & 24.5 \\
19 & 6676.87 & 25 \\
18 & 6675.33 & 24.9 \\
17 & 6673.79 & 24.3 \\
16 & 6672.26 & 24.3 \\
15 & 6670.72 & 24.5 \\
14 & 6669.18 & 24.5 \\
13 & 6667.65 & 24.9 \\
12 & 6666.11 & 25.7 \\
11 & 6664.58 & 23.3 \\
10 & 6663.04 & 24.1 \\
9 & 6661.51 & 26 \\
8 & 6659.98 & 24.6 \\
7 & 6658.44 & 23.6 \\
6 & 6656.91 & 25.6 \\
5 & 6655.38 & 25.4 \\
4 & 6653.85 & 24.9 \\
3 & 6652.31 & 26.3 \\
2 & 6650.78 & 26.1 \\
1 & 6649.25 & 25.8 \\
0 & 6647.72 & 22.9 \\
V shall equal 3.9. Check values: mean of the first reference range 28.7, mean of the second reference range 24.5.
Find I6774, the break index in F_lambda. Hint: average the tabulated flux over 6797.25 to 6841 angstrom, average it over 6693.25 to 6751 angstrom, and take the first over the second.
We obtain 0.8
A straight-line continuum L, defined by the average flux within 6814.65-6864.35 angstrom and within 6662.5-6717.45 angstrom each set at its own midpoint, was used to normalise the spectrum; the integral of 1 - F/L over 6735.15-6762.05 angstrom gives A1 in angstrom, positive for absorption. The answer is 1.6 angstrom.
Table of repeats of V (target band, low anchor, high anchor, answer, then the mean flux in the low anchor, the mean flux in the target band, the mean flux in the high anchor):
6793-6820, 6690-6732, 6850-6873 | 2.6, 31.5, 24.6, 24.8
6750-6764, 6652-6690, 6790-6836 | 0.1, 24.9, 24.6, 24.7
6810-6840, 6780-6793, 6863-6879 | 0.3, 24.7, 24.6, 25.2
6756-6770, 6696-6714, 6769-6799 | 0.1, 25.6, 24.9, 24.9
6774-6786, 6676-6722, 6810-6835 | 0.8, 28.9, 24.3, 24.5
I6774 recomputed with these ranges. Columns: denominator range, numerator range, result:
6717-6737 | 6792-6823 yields 0.69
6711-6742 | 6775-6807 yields 0.70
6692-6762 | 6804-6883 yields 0.84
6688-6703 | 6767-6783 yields 1.02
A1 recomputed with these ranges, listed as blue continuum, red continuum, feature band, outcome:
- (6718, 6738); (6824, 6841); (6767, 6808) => 5.5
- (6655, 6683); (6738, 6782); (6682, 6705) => 0.1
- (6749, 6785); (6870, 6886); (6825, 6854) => 0.2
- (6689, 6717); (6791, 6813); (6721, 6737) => -3.6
